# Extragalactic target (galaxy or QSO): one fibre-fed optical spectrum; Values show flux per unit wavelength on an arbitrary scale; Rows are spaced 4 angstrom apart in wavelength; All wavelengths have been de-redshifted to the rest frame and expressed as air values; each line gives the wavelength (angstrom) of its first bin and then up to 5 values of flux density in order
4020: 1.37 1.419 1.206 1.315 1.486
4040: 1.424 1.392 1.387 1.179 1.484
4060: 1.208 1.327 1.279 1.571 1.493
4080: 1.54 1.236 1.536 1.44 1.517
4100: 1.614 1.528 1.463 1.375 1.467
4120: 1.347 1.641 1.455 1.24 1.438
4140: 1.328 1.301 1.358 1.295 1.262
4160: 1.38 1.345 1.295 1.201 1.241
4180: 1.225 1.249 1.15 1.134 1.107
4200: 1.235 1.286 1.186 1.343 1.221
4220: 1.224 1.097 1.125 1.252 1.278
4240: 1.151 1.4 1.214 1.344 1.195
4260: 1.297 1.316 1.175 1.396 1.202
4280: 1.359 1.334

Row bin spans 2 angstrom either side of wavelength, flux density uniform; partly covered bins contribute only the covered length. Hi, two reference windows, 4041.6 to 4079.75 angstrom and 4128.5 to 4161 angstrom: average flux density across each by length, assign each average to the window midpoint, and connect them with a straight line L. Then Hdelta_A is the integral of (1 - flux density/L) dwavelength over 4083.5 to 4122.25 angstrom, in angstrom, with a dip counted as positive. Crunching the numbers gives -3.1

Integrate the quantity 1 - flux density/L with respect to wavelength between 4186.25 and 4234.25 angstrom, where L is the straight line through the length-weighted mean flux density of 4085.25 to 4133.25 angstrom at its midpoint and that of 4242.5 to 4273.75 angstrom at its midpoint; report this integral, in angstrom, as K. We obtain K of 5.33 angstrom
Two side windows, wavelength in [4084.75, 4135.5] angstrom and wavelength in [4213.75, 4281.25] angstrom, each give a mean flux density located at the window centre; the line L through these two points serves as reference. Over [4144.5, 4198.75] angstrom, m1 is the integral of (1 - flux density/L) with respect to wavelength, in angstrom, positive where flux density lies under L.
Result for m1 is 4.64 angstrom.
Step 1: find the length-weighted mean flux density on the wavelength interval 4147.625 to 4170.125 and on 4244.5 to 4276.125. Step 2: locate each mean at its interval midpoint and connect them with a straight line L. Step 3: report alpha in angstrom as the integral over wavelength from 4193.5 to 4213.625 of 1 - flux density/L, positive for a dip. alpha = 1.1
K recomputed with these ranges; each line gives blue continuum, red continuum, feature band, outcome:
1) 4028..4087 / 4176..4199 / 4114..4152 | -3.8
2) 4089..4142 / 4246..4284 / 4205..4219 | 0.9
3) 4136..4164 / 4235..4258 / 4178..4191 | 1.0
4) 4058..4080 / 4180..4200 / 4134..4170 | -2.7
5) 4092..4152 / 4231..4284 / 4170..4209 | 4.4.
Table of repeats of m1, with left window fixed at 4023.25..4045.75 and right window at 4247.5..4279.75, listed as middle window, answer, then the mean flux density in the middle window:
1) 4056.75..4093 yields -1.4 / 1.41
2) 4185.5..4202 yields 1.8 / 1.16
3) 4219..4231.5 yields 1.3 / 1.16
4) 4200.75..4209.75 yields 0.4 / 1.24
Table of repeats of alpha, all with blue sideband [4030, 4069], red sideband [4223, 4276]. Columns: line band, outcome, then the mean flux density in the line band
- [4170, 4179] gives 0.5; 1.22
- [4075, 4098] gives -2.2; 1.46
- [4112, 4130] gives -2.1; 1.47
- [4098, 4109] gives -1.8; 1.54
